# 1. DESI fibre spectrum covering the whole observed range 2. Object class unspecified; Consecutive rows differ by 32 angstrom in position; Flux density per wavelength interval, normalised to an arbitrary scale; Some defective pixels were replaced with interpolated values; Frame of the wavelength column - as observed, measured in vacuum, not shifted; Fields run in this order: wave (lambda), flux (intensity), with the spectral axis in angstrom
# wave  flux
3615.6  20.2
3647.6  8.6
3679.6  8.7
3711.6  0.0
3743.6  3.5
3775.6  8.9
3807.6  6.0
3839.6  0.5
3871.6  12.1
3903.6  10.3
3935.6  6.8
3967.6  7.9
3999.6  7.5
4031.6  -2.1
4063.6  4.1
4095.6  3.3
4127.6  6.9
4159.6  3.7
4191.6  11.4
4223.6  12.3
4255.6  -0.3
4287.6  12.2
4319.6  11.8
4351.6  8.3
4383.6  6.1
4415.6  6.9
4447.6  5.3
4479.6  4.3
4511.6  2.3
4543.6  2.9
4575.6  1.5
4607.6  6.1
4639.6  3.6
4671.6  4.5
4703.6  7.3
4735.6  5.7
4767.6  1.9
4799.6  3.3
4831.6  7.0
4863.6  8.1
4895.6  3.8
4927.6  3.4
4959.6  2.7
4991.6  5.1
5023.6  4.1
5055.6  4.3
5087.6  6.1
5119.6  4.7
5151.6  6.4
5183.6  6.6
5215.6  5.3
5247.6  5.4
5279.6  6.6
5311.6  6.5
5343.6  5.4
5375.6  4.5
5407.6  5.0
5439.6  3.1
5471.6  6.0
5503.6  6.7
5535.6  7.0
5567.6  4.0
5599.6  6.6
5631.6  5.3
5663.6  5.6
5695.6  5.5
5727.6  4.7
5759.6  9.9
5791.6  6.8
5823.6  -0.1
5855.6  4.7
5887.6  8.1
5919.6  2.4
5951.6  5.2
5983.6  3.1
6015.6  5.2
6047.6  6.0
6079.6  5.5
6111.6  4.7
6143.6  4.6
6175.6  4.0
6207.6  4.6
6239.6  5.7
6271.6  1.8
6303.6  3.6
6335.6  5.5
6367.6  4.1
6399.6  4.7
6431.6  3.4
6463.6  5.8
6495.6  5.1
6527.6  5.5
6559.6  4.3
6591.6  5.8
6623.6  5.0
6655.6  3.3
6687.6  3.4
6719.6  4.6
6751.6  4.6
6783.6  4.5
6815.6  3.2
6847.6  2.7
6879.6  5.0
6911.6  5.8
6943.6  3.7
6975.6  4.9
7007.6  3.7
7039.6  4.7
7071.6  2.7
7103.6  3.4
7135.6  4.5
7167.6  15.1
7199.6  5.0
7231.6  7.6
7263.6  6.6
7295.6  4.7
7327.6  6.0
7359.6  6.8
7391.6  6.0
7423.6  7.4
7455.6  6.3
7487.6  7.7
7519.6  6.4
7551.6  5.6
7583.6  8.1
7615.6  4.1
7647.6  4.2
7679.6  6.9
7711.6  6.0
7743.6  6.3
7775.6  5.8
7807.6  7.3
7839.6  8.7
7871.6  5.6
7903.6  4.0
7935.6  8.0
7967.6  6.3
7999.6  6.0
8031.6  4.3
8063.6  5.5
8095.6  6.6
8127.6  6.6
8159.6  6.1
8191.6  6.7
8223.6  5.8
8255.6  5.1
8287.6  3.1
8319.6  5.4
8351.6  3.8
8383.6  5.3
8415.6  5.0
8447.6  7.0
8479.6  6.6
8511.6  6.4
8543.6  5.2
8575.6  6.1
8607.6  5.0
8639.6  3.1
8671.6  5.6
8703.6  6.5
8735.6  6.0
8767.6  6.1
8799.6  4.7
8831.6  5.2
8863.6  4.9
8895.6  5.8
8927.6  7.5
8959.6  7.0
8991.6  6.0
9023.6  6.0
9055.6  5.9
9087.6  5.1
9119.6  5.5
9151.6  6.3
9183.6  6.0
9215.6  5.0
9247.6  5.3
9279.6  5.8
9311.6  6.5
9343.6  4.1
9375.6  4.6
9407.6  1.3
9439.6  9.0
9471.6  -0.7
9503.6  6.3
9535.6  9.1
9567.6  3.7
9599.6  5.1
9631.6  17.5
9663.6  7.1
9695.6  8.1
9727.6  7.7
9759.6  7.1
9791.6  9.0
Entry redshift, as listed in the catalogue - 0.922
